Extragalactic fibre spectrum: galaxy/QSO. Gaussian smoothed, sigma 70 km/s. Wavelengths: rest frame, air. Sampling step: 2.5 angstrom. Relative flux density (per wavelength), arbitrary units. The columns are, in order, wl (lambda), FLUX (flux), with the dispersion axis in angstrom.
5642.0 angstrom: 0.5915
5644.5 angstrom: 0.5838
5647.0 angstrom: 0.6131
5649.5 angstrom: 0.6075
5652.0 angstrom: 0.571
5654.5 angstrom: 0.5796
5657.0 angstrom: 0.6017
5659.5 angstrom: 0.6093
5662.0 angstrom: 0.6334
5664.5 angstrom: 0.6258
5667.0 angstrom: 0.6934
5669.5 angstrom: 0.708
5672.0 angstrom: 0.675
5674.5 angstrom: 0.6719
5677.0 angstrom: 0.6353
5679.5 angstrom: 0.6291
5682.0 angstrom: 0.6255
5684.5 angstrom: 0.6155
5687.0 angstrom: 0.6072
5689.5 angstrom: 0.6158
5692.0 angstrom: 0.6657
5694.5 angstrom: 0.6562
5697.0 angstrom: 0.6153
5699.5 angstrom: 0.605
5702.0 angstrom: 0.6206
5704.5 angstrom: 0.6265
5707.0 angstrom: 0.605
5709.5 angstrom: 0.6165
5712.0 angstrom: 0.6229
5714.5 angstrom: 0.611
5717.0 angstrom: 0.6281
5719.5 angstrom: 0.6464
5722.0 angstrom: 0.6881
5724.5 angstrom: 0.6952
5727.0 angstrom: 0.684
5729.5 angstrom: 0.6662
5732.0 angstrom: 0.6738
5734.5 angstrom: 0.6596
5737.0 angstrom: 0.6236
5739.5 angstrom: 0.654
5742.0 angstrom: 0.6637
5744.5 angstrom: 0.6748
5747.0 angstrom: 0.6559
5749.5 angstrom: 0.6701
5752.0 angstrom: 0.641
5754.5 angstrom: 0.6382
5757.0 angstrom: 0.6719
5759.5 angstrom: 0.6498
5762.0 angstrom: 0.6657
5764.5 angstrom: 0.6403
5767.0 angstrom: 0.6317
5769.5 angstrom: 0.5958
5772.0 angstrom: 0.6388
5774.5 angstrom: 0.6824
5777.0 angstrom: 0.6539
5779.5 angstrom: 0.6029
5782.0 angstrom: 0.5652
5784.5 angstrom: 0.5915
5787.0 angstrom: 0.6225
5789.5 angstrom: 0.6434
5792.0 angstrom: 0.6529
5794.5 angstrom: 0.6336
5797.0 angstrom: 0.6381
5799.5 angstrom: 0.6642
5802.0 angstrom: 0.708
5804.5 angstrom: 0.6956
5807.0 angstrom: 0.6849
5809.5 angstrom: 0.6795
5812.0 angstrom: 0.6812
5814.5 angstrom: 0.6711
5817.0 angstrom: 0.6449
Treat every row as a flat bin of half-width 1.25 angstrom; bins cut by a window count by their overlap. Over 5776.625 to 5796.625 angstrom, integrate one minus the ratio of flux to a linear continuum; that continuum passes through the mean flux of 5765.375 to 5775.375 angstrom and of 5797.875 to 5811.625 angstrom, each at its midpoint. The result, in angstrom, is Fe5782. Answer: 1.2 angstrom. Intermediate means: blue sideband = 0.636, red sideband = 0.685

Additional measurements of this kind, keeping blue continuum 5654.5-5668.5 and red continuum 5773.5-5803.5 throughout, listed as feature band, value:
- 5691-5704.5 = 0.01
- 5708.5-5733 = -0.77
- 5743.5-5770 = -0.58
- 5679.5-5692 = 0.17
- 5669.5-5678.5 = -0.52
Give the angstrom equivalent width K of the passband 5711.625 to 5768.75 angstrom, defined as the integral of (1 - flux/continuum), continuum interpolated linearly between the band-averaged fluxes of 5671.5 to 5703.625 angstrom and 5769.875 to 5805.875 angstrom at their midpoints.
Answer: -1.56 angstrom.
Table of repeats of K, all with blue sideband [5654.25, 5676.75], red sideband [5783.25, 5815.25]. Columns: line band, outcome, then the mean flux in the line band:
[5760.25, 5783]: 0.8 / 0.632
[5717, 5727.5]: -0.3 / 0.672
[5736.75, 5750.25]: -0.1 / 0.659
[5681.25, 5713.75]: 1.3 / 0.623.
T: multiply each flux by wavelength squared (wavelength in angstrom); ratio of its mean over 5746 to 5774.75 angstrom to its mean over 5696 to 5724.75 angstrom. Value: 1.05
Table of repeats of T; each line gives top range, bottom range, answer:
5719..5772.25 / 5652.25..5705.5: 1.06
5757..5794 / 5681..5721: 1.04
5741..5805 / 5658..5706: 1.04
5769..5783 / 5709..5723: 1.01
